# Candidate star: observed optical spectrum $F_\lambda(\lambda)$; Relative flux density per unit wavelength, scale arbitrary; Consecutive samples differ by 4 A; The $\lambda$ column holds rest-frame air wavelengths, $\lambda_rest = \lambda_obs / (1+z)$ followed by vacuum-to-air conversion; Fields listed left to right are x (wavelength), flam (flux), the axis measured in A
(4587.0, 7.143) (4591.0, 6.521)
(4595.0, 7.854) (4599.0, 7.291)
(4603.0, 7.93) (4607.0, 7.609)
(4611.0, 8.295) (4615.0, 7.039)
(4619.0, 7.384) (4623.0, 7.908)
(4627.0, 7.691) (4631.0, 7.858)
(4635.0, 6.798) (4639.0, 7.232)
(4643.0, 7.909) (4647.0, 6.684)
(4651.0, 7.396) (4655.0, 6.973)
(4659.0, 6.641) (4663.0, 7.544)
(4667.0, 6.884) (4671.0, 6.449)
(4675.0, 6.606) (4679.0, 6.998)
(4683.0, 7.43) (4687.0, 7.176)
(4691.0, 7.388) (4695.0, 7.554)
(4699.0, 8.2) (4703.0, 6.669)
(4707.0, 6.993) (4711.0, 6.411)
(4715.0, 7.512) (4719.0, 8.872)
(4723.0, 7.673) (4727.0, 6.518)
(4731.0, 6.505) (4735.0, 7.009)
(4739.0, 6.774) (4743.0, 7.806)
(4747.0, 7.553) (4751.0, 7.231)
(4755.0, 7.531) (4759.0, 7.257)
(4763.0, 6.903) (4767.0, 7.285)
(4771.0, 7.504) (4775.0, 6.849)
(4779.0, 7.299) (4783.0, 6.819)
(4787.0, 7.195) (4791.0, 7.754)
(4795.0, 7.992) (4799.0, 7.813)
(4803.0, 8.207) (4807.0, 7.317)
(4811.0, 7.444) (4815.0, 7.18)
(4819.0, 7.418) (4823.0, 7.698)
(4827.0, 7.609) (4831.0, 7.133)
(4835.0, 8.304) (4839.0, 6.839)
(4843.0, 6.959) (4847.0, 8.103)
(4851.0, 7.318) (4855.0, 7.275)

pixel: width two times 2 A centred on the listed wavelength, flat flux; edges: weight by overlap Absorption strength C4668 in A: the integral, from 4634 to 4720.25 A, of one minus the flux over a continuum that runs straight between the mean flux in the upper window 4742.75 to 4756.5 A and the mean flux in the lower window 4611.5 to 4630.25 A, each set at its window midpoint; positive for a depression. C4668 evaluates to 4.15 A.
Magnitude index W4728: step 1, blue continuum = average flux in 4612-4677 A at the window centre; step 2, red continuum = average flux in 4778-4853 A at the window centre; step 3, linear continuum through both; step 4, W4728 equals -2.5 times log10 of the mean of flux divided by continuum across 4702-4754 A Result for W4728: 0.02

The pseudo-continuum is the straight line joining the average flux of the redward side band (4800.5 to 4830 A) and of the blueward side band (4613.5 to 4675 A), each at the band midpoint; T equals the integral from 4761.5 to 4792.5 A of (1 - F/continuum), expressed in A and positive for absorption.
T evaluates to 1.1 A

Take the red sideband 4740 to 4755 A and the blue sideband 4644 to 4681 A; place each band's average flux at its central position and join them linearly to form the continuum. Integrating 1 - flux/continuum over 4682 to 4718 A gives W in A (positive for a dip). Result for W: -0.6 A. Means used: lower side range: 6.94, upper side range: 7.48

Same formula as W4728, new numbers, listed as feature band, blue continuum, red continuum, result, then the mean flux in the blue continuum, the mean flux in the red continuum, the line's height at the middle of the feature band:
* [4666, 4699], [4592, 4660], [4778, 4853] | 0.05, 7.44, 7.5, 7.46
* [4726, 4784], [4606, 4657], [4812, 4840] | 0.05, 7.44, 7.48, 7.46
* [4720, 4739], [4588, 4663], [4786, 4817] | 0.08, 7.39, 7.63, 7.53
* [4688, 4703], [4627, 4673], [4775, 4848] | -0.04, 7.15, 7.48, 7.24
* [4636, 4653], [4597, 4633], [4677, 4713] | 0.03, 7.67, 7.2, 7.5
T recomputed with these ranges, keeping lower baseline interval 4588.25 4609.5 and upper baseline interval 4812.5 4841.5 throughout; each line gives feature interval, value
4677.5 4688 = 0.3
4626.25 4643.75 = 0.0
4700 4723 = 0.3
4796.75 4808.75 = -0.6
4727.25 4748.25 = 1.1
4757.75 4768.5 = 0.5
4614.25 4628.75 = -0.2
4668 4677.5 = 1.1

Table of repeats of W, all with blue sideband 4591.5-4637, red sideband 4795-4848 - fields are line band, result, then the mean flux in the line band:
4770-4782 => 0.6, 7.16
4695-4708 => 0.4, 7.35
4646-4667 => 1.4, 7.05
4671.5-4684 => 1.1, 6.91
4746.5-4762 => 0.4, 7.35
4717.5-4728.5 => -0.2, 7.69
